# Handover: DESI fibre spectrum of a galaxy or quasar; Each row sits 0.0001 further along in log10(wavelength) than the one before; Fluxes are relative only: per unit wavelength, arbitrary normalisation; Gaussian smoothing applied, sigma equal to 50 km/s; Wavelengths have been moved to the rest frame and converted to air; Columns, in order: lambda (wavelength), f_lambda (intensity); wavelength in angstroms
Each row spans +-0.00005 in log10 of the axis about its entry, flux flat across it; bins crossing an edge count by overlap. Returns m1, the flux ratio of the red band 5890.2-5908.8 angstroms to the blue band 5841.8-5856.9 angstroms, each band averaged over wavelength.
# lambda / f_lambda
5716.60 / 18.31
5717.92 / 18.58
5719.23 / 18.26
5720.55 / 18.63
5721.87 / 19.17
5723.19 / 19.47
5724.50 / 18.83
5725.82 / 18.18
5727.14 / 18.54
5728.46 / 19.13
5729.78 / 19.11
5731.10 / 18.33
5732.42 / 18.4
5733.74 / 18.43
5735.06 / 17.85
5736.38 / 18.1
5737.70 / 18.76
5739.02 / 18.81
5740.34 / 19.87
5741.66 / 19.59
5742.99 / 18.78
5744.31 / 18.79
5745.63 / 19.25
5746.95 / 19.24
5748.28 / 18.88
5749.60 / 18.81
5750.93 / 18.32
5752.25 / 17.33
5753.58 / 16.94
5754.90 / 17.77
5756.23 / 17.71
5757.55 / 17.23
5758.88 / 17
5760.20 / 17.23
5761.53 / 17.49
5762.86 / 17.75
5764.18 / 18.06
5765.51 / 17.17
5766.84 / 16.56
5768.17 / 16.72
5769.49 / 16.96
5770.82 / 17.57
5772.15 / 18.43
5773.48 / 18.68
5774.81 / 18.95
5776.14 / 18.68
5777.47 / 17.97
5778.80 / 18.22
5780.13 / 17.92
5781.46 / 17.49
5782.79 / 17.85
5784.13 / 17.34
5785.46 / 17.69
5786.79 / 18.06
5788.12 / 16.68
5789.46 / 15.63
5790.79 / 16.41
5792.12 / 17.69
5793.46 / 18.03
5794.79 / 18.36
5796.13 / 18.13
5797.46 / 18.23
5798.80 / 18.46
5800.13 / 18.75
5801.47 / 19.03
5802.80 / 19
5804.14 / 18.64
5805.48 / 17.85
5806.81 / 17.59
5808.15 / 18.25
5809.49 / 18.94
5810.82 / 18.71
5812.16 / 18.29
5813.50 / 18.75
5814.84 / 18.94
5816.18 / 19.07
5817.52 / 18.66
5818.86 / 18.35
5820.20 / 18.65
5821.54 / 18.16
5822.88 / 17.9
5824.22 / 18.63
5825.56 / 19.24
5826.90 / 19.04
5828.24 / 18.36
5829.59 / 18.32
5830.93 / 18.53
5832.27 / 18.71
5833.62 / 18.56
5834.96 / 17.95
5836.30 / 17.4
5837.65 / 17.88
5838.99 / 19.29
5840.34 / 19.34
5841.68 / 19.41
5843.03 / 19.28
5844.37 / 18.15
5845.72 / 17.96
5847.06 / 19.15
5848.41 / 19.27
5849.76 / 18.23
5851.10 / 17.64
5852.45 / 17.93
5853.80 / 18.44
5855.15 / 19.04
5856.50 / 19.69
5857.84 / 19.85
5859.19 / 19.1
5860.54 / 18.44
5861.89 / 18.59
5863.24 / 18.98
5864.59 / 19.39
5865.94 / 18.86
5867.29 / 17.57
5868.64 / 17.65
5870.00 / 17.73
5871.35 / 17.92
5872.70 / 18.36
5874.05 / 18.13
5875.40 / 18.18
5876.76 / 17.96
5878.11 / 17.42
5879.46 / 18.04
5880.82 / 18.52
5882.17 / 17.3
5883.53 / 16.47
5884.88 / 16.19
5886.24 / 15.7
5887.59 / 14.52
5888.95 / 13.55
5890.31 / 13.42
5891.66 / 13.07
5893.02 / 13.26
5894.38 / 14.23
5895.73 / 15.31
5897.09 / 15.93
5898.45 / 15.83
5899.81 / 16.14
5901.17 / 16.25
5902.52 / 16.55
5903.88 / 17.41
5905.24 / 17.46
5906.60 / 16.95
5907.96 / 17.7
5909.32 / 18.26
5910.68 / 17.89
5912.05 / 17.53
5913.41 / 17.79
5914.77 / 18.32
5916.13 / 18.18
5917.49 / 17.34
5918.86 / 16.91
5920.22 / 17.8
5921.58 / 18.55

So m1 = 0.8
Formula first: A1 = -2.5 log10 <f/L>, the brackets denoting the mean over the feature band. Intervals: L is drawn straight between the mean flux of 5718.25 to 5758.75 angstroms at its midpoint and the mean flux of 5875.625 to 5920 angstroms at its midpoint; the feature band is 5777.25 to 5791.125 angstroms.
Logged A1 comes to 0.03 mag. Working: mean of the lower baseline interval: 18.5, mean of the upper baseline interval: 16.5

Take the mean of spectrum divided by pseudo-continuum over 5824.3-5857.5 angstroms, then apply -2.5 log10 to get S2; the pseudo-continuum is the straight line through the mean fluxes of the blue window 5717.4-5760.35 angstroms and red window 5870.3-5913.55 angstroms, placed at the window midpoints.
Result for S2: -0.09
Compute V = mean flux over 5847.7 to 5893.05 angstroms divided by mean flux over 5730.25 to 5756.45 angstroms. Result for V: 0.9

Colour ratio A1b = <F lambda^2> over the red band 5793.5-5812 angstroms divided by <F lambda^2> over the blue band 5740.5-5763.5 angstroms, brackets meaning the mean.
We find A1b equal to 1.0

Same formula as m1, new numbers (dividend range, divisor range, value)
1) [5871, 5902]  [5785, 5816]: 0.89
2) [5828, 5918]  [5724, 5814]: 0.97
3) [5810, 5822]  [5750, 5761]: 1.07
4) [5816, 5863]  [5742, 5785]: 1.04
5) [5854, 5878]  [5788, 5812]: 1.03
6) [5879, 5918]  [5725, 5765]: 0.89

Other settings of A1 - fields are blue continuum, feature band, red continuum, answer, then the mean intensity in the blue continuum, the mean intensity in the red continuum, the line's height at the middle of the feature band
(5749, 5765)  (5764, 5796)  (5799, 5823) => 0.02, 17.6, 18.5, 18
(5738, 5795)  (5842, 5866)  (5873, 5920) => -0.11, 17.9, 16.6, 17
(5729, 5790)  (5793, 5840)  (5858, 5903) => -0.06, 18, 16.8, 17.5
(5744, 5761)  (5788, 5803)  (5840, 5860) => 0.03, 18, 18.8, 18.4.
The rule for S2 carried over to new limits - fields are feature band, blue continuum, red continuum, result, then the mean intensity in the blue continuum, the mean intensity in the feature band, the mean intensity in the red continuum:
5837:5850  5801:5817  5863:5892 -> -0.06 mag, 18.6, 18.8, 17.1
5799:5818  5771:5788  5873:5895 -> -0.07 mag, 18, 18.6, 16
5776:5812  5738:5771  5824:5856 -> 0.02 mag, 18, 18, 18.6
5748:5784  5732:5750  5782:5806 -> 0.04 mag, 18.8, 17.7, 17.9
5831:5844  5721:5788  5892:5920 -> -0.08 mag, 18.2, 18.6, 16.7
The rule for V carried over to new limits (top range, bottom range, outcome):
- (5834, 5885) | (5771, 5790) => 1.03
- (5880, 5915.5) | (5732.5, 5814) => 0.90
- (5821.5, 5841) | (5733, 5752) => 0.98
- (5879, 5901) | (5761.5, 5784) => 0.87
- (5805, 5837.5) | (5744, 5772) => 1.04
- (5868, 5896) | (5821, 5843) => 0.88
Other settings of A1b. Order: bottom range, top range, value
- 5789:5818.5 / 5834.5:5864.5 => 1.04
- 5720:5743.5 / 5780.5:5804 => 0.97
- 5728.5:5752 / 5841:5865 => 1.04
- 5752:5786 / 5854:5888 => 1.06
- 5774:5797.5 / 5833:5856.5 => 1.07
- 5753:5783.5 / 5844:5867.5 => 1.09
